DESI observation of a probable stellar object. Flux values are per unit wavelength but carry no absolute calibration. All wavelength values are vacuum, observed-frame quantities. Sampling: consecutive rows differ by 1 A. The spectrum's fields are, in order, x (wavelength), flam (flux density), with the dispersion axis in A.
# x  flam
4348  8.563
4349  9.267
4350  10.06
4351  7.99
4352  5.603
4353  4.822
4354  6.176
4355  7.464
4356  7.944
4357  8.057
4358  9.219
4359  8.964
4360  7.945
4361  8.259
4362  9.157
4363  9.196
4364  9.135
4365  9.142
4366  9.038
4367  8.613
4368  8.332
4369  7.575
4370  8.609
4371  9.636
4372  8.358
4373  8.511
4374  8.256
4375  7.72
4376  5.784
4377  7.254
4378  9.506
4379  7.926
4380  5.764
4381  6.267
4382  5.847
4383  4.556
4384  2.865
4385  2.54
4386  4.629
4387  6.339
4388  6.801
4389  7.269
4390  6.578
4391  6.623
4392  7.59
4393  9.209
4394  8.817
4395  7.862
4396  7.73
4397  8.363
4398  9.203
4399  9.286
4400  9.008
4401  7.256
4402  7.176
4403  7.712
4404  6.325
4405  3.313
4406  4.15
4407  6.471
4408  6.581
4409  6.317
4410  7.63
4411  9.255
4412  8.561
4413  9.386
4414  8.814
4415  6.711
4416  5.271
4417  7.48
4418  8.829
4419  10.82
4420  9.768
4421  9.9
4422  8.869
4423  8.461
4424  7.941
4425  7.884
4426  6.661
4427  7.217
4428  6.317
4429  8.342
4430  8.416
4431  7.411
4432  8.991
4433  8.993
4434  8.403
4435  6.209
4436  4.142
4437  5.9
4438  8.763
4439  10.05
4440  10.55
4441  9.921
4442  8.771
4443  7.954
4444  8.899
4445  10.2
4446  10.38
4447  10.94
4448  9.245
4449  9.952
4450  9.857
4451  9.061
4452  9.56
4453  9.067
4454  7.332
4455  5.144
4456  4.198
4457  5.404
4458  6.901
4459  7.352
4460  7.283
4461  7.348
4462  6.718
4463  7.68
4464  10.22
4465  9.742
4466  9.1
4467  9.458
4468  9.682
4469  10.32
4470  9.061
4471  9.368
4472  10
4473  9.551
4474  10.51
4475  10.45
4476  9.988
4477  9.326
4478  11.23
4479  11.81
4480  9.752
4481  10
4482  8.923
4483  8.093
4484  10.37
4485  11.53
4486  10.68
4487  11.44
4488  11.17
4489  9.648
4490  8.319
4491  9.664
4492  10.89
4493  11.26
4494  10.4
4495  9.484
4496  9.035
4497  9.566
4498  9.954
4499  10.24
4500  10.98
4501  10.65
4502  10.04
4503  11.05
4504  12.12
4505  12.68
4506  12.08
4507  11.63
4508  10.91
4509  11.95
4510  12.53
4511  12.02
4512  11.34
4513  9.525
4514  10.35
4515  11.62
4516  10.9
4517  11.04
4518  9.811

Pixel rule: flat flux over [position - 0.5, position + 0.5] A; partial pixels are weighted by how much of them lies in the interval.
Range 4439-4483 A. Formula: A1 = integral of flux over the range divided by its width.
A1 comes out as 9.03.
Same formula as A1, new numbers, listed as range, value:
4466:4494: 10.1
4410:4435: 8.22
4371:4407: 6.96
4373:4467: 7.7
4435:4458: 8.34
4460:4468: 8.59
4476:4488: 10.3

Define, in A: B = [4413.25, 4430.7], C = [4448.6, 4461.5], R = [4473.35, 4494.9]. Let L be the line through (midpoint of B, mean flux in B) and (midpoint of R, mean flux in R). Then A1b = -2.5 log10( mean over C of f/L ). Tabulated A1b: 0.217 mag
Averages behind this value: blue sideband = 8.11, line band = 7.56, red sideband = 10.2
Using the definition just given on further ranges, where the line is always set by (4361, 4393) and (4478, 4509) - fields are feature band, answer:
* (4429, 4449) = 0.04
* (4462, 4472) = 0.06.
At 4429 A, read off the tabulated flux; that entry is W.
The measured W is 8.342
